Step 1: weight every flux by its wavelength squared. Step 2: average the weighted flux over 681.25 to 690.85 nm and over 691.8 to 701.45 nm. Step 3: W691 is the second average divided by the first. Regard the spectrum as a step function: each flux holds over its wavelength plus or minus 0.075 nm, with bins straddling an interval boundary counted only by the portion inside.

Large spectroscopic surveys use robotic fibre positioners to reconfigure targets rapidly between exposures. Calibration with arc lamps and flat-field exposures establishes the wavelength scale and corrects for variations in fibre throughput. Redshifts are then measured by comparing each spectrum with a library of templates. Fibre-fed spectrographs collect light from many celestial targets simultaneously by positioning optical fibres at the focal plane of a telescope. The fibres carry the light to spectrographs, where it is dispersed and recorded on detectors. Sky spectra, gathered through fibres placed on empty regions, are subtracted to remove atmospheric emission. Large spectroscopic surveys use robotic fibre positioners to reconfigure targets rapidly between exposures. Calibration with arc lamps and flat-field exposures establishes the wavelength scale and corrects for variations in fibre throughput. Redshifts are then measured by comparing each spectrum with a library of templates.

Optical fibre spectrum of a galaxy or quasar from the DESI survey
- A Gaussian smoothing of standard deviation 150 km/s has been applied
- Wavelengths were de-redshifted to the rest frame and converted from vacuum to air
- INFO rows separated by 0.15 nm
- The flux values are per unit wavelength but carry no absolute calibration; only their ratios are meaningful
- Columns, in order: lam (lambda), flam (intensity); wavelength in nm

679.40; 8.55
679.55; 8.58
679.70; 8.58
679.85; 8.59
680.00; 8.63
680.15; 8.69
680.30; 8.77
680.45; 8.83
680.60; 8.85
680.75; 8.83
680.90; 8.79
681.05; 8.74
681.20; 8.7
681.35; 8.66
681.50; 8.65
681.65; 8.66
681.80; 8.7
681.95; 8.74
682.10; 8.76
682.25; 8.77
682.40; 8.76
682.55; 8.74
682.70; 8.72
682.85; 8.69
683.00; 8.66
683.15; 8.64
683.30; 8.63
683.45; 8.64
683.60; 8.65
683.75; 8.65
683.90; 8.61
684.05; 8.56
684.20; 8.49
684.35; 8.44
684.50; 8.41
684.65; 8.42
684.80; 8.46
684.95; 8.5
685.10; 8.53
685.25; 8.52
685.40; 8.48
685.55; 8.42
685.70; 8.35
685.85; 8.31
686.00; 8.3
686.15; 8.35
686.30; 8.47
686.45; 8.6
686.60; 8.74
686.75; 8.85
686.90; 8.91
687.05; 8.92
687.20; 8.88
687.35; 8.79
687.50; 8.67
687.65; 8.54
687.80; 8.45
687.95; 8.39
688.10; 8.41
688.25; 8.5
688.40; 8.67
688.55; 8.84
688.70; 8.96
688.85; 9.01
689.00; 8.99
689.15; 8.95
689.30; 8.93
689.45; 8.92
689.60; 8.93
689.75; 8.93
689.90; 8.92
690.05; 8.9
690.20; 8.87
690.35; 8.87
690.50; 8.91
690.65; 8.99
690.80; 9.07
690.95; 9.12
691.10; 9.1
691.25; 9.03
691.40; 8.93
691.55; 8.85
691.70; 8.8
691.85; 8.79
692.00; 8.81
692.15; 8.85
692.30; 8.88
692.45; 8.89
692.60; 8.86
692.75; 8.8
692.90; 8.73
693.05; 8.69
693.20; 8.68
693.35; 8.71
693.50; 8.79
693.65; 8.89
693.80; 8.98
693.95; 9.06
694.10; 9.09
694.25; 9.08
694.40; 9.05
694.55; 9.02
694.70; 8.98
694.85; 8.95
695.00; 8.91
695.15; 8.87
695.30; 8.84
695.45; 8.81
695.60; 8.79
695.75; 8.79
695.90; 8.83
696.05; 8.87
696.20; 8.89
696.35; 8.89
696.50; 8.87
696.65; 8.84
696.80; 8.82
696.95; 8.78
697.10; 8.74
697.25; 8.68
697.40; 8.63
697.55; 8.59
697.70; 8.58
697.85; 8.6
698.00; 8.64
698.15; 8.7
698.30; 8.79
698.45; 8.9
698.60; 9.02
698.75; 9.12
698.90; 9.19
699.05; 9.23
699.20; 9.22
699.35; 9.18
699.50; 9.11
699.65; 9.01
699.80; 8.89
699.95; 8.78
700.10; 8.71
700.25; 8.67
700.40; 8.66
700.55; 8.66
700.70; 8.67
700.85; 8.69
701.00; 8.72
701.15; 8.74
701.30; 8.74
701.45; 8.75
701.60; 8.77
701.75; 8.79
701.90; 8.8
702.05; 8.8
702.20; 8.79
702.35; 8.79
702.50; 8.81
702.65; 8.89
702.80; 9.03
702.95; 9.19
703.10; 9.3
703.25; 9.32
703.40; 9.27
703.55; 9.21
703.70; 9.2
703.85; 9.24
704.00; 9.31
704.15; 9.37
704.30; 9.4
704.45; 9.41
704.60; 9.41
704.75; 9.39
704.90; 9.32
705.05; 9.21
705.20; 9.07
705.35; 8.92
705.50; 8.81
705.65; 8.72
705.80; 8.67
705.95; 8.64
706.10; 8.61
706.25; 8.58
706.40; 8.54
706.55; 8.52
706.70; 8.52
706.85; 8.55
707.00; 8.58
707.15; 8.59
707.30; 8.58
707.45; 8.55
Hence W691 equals 1.05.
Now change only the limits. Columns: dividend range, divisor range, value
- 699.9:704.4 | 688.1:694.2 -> 1.04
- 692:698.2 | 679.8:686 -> 1.06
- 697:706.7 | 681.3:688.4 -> 1.09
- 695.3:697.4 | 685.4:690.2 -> 1.04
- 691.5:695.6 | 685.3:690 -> 1.04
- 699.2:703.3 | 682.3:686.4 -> 1.09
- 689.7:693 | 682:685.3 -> 1.06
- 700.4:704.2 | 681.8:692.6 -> 1.07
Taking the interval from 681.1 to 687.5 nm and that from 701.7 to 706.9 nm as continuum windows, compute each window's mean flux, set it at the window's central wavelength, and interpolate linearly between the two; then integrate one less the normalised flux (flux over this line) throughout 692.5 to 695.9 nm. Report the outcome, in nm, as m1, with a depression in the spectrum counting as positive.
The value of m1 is -0.03 nm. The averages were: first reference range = 8.61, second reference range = 8.99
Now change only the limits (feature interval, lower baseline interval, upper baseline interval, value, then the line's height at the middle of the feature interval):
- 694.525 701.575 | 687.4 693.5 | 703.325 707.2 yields 0.05 nm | 8.9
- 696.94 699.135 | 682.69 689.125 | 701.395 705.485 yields 0.03 nm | 8.95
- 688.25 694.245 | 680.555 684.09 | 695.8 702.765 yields -0.09 nm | 8.77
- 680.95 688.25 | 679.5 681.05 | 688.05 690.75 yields 0.15 nm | 8.79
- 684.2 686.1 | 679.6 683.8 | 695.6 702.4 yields 0.06 nm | 8.73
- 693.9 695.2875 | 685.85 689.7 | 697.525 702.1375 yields -0.03 nm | 8.78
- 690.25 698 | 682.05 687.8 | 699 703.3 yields -0.09 nm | 8.76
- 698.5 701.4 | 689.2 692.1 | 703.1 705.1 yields 0.09 nm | 9.19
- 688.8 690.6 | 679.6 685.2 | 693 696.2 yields -0.03 nm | 8.79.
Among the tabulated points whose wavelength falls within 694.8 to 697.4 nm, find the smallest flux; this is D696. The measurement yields 8.63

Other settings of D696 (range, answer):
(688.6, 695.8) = 8.68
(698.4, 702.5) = 8.66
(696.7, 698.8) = 8.58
